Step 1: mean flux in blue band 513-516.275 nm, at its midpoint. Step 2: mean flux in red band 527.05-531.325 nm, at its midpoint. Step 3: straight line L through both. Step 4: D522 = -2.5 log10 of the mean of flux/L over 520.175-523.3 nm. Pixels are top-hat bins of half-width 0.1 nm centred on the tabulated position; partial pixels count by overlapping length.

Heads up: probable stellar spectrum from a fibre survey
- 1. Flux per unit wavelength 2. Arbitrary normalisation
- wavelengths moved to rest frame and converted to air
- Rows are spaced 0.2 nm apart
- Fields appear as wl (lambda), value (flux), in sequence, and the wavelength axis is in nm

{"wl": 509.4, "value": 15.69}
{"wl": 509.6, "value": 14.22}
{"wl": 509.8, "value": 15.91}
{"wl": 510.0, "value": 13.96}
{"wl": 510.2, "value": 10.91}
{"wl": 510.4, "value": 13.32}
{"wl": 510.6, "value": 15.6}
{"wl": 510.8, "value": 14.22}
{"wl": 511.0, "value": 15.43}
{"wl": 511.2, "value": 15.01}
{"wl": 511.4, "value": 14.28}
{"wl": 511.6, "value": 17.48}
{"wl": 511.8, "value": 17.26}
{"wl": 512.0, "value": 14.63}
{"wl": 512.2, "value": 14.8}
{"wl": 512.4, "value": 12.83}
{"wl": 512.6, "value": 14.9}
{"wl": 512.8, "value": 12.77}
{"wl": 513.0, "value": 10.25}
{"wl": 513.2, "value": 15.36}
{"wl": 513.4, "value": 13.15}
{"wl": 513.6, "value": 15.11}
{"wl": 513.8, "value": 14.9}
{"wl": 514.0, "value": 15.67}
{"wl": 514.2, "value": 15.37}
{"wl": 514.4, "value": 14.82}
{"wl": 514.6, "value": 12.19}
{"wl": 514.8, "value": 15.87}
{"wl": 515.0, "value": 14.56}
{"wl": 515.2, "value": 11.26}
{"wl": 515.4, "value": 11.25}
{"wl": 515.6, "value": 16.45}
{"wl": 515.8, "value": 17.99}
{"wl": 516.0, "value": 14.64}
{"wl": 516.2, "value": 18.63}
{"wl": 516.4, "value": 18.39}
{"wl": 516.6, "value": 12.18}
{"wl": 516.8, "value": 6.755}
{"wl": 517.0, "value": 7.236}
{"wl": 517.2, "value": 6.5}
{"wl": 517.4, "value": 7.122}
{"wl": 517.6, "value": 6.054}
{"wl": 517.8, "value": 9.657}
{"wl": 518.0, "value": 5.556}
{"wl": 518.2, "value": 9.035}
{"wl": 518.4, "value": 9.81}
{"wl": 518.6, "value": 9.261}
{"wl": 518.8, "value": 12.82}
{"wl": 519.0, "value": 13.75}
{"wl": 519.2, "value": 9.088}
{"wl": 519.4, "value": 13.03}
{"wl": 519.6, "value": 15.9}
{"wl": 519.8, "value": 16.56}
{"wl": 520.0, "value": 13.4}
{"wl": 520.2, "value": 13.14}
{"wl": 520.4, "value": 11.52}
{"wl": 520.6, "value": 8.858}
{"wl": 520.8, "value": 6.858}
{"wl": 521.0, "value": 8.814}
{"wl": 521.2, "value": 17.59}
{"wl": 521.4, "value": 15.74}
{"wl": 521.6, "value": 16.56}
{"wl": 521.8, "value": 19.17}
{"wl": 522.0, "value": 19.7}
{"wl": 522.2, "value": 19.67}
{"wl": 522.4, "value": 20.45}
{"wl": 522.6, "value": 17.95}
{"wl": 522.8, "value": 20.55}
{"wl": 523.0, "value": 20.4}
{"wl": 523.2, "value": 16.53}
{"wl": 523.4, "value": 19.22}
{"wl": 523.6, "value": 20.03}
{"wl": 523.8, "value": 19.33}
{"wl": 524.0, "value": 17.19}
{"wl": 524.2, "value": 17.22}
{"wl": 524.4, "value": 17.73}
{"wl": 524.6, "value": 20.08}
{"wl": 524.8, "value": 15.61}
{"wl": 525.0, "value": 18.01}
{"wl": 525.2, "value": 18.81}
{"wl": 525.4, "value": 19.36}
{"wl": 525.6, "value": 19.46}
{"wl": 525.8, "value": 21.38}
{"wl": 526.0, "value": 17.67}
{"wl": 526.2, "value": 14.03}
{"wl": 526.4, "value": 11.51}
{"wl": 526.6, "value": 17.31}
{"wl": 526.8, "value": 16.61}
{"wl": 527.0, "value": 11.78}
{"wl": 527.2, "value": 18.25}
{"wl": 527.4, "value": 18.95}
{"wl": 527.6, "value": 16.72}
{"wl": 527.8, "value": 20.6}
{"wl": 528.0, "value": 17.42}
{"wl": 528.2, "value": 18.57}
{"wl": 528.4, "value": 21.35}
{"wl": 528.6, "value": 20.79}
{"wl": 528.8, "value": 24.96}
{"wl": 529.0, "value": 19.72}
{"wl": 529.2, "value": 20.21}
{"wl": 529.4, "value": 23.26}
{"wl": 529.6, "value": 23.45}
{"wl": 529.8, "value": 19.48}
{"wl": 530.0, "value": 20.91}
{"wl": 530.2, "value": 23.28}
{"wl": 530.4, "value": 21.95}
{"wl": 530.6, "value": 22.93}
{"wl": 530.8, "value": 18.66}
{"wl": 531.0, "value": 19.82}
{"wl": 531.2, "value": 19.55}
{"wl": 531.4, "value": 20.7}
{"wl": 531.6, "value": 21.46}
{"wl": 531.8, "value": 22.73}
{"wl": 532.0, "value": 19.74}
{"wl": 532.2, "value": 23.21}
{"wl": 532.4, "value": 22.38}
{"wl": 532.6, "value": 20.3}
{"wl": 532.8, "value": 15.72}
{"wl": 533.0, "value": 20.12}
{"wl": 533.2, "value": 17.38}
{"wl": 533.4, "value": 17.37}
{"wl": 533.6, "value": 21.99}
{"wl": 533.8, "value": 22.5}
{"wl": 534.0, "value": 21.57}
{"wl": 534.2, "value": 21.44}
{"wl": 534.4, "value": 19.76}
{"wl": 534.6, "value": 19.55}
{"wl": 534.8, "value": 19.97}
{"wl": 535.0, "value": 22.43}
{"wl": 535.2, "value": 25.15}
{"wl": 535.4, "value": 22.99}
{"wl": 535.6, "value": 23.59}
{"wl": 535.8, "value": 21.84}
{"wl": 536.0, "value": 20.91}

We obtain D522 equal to 0.106 mag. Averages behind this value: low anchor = 14.7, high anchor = 20.4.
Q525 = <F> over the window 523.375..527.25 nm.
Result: 17.5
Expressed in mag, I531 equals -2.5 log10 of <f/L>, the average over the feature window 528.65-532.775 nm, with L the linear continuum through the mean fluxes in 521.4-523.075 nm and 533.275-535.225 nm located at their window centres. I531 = -0.05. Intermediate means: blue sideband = 19.1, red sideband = 21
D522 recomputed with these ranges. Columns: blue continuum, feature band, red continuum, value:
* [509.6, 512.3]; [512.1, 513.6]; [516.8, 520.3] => 0.01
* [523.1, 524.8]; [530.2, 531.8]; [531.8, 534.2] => -0.06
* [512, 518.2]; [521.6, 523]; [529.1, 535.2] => -0.20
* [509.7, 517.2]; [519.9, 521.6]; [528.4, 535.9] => 0.35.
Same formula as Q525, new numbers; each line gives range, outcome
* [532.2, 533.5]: 19.2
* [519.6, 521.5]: 12.7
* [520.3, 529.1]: 17.5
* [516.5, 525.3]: 14.1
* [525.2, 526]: 19.6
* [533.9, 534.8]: 20.5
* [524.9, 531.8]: 19.4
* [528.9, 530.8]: 21.5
